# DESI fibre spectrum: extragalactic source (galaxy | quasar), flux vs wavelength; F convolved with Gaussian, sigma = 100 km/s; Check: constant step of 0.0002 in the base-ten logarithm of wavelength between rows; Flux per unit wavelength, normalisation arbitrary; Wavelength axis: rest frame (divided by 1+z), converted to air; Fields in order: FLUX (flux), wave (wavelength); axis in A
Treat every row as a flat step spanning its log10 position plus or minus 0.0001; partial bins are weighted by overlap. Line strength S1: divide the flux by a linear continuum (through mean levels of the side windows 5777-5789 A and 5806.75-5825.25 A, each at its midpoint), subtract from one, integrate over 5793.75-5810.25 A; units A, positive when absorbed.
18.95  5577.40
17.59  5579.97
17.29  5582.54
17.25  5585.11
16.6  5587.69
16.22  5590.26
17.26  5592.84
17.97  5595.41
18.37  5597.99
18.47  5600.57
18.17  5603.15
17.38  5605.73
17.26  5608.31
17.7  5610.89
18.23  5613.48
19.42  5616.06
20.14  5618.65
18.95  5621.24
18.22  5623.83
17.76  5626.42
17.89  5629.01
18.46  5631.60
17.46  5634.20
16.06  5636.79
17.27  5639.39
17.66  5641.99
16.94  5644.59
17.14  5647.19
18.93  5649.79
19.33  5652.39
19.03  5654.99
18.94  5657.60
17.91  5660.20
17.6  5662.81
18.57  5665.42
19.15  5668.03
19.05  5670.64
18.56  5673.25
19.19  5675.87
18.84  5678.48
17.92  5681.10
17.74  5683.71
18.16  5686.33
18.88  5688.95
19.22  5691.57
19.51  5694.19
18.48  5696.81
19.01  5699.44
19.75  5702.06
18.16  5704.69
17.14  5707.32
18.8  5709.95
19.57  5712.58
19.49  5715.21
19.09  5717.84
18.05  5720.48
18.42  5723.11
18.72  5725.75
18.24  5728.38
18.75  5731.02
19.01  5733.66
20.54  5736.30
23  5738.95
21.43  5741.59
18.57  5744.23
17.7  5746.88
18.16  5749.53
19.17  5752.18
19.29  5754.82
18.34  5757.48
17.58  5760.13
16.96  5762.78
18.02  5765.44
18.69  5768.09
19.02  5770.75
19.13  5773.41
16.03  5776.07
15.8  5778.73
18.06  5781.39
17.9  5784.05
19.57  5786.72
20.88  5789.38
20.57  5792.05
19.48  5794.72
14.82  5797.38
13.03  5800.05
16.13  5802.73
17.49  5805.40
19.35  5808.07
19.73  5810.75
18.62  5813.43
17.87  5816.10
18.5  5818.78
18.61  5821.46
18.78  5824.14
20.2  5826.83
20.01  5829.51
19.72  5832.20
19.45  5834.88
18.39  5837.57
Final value 1.48 A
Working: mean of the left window 18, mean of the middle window 16.8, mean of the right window 18.8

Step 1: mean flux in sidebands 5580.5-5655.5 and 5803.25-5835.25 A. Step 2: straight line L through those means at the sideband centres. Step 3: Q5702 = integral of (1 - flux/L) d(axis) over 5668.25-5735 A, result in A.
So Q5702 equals -1.4 A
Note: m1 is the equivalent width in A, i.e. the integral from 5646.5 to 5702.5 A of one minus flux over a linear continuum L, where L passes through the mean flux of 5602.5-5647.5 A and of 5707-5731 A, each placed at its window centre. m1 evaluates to -1.1 A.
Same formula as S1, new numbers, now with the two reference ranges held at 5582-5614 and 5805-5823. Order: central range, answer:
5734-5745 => -1.54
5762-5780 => 0.73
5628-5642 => 0.23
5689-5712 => -0.92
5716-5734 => -0.41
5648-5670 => -0.99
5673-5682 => -0.36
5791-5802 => 1.03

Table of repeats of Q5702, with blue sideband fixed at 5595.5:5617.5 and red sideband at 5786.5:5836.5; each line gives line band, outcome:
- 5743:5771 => 0.2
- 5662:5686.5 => -0.3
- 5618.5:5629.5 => -0.2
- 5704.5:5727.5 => -0.3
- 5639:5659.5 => 0.0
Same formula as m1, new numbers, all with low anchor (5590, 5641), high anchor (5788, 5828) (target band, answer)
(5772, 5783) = 0.6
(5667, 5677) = -0.5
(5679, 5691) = -0.1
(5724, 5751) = -1.8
